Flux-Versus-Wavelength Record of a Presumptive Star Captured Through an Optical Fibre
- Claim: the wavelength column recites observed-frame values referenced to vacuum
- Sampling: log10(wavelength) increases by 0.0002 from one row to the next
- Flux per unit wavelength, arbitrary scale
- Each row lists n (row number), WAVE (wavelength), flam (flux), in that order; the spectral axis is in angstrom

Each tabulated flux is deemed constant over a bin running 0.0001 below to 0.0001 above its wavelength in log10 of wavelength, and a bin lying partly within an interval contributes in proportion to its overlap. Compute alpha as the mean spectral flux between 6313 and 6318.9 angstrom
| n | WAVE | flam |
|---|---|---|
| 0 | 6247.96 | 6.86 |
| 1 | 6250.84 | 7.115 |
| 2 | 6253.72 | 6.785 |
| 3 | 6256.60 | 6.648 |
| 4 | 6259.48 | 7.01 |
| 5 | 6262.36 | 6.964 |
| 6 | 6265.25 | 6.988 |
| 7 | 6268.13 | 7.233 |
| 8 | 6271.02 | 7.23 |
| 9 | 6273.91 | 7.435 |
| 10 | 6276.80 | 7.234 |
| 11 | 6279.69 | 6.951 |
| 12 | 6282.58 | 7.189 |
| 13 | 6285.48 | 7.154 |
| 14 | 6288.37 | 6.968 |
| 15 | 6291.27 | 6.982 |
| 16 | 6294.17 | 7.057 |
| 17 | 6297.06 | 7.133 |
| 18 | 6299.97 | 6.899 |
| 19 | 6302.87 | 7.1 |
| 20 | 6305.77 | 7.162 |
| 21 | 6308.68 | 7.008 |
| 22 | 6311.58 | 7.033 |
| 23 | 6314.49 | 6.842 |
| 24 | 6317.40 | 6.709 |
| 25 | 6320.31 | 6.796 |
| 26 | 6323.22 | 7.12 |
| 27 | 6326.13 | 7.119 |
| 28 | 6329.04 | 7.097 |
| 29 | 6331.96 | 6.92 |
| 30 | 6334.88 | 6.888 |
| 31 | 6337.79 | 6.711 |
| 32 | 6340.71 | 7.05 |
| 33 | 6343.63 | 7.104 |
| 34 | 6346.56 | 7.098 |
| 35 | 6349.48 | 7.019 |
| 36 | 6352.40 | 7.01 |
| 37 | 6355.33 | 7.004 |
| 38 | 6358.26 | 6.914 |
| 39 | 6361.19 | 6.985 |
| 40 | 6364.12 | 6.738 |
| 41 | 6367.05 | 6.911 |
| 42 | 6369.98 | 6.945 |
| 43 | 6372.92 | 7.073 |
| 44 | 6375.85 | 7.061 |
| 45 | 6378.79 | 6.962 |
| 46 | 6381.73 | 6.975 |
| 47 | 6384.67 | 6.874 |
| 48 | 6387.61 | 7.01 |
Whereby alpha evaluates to 6.77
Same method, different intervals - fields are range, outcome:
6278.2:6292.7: 7.05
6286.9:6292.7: 6.98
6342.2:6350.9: 7.07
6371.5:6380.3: 7.03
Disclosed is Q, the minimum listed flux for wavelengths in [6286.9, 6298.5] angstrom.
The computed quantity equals 6.968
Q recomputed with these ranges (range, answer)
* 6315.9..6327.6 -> 6.709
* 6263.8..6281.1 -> 6.951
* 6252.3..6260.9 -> 6.648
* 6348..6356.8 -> 7.004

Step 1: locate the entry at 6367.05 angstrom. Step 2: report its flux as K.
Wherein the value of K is 6.911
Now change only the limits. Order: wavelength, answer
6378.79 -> 6.962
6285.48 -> 7.154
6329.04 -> 7.097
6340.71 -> 7.05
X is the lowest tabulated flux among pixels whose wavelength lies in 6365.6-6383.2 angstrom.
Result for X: 6.911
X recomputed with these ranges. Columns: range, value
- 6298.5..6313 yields 6.899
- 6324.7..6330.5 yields 7.097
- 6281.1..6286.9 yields 7.154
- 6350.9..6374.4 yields 6.738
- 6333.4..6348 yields 6.711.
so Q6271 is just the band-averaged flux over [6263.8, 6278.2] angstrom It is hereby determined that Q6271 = 7.22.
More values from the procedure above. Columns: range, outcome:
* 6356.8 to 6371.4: 6.9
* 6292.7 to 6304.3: 7.05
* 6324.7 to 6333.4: 7.04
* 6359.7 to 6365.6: 6.86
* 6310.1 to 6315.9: 6.94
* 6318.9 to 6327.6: 7.02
